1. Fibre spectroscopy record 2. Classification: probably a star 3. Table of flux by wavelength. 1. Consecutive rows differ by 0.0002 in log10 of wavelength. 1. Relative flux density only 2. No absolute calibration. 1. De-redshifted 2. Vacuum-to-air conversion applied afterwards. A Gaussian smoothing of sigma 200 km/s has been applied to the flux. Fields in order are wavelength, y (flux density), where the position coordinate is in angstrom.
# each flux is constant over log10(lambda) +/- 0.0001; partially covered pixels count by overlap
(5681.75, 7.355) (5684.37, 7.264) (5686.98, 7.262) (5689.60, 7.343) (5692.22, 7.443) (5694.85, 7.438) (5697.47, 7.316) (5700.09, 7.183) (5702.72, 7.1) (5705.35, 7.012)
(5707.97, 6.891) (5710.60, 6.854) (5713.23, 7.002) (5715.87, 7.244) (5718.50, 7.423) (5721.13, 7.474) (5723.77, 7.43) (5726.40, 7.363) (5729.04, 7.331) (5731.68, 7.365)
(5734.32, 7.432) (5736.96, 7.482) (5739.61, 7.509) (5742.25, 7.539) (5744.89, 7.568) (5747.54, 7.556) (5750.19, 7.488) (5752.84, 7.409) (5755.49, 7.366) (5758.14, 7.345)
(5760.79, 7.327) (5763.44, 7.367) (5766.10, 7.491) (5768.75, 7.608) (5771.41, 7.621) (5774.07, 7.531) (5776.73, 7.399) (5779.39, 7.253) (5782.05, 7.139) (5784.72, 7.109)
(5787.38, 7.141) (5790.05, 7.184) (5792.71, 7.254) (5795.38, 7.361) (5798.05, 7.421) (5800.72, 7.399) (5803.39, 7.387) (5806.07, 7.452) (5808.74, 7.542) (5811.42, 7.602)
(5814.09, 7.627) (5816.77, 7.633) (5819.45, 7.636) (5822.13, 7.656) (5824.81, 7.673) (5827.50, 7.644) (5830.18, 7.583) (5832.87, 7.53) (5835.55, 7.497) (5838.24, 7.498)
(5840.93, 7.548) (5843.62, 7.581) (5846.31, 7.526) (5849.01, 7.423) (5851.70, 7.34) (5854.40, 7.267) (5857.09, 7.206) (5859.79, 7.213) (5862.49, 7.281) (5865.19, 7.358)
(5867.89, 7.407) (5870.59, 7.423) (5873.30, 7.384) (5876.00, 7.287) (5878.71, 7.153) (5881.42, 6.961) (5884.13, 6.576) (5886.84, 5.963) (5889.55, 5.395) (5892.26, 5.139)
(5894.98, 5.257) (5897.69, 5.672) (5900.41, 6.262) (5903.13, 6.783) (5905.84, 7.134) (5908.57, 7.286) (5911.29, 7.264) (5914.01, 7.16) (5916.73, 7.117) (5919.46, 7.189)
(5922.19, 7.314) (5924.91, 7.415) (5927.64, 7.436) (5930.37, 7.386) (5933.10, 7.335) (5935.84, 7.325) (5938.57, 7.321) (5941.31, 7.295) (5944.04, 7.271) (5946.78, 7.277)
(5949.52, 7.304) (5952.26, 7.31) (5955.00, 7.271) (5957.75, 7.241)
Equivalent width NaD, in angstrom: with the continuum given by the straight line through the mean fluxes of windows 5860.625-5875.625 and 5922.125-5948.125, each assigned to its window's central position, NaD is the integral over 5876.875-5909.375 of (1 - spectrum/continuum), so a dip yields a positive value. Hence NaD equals 4.67 angstrom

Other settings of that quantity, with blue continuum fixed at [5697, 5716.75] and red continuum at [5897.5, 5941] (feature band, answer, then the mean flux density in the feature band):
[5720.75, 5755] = -1.9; 7.45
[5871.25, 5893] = 1.7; 6.55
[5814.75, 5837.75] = -1.6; 7.6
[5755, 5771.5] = -0.8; 7.44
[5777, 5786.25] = -0.1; 7.19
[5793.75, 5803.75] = -0.4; 7.39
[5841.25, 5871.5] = -1.1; 7.37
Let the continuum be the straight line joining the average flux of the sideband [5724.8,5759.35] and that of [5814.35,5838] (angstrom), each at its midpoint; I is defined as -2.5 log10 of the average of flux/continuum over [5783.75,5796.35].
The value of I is 0.05 mag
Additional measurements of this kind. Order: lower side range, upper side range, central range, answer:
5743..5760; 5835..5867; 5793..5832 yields -0.017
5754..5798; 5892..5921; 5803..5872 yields -0.071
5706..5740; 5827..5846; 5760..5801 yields 0.010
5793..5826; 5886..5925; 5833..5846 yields -0.047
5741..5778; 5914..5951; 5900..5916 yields 0.044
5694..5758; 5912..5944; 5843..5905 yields 0.076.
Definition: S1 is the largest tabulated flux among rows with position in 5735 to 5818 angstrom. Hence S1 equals 7.633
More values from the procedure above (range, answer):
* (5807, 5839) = 7.673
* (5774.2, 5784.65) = 7.399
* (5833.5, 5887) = 7.581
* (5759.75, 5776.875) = 7.621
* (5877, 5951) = 7.436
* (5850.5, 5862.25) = 7.34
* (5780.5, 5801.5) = 7.421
